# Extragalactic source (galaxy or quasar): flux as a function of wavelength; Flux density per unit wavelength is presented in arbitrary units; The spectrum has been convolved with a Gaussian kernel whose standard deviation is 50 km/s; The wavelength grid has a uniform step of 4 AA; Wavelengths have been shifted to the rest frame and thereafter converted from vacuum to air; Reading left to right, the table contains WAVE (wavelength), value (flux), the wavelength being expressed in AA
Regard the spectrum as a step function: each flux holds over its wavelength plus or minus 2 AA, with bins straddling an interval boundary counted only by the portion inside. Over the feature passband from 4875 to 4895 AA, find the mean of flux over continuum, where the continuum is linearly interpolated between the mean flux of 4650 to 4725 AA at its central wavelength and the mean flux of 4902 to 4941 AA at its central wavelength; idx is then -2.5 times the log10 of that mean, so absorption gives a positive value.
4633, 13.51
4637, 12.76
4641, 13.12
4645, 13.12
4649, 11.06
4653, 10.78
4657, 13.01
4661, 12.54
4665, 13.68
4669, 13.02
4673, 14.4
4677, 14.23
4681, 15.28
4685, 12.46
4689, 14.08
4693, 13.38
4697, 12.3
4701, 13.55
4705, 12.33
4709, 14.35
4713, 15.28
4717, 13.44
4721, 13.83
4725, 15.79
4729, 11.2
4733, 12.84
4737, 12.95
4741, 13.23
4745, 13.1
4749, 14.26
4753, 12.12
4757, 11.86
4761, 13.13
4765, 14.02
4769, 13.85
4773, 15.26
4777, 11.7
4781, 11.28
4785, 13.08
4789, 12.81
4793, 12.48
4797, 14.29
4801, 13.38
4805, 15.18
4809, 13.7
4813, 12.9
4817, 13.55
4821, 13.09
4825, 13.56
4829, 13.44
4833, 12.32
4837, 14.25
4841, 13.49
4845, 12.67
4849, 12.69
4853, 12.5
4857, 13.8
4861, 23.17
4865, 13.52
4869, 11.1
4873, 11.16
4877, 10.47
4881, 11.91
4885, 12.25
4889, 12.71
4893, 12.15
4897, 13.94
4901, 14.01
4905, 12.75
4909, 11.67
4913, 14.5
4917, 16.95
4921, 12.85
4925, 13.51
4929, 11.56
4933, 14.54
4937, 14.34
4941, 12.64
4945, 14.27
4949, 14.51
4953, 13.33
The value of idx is 0.14 mag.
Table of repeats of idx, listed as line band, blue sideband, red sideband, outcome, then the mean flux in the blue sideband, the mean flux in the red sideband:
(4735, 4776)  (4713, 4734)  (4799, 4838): 0.02 mag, 13.6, 13.5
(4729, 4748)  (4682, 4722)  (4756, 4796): 0.03 mag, 13.5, 13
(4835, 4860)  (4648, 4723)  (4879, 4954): -0.02 mag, 13.3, 13.4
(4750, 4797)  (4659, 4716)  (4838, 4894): 0.04 mag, 13.6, 13.2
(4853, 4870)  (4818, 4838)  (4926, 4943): -0.15 mag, 13.3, 13.3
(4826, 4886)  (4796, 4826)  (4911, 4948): 0.04 mag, 13.7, 13.9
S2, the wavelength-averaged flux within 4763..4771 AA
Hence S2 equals 13.9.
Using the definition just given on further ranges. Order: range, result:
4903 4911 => 12.2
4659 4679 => 13.6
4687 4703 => 13.3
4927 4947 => 13.5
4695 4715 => 13.6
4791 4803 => 13.4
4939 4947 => 13.5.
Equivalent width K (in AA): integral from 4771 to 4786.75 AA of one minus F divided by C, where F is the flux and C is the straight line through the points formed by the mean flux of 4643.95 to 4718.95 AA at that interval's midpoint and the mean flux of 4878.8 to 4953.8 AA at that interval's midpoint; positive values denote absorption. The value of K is 0.6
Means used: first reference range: 13.3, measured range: 12.8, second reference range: 13.4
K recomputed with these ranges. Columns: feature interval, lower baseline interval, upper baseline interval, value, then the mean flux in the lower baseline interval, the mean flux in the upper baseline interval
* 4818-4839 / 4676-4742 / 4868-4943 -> -0.3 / 13.6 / 12.9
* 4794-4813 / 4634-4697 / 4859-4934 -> -0.9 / 13.1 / 13.4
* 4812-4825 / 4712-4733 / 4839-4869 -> 0.8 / 13.7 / 14.3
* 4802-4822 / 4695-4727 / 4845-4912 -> -0.4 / 13.9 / 13.1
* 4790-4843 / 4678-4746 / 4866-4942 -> -1.3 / 13.5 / 12.9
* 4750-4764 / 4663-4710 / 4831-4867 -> 1.3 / 13.6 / 14.3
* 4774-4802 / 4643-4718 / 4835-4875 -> 1.7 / 13.3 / 13.8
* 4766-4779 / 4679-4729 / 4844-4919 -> 0.0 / 13.7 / 13.4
